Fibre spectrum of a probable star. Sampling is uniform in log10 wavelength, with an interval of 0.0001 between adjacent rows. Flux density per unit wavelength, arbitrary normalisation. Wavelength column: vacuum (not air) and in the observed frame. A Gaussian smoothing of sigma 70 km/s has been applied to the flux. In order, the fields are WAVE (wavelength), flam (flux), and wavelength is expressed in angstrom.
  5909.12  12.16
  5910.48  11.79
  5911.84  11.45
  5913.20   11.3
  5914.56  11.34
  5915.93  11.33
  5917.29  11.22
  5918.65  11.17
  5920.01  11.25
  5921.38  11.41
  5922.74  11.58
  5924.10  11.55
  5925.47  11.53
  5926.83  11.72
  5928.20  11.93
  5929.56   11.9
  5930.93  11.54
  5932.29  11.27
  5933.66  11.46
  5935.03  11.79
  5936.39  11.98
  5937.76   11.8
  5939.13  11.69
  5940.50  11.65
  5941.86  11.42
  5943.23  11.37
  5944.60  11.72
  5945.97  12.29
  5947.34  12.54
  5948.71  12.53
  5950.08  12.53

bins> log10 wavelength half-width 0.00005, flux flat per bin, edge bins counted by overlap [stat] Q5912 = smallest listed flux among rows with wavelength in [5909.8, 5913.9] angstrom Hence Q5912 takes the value 11.3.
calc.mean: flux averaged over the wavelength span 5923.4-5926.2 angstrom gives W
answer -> 11.6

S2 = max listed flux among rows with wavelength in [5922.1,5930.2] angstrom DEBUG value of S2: 11.93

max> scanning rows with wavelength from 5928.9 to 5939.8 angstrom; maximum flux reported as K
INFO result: 11.98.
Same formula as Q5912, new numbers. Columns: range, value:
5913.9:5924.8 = 11.17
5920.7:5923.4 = 11.41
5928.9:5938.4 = 11.27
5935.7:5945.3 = 11.37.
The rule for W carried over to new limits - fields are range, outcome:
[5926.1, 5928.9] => 11.8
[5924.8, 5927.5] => 11.6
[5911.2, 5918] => 11.3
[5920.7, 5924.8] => 11.5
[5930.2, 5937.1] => 11.6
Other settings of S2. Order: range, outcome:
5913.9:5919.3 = 11.34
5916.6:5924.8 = 11.58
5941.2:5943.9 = 11.42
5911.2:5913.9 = 11.45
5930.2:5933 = 11.54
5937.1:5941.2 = 11.8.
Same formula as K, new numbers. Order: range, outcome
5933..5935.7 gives 11.79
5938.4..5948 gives 12.54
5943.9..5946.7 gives 12.29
